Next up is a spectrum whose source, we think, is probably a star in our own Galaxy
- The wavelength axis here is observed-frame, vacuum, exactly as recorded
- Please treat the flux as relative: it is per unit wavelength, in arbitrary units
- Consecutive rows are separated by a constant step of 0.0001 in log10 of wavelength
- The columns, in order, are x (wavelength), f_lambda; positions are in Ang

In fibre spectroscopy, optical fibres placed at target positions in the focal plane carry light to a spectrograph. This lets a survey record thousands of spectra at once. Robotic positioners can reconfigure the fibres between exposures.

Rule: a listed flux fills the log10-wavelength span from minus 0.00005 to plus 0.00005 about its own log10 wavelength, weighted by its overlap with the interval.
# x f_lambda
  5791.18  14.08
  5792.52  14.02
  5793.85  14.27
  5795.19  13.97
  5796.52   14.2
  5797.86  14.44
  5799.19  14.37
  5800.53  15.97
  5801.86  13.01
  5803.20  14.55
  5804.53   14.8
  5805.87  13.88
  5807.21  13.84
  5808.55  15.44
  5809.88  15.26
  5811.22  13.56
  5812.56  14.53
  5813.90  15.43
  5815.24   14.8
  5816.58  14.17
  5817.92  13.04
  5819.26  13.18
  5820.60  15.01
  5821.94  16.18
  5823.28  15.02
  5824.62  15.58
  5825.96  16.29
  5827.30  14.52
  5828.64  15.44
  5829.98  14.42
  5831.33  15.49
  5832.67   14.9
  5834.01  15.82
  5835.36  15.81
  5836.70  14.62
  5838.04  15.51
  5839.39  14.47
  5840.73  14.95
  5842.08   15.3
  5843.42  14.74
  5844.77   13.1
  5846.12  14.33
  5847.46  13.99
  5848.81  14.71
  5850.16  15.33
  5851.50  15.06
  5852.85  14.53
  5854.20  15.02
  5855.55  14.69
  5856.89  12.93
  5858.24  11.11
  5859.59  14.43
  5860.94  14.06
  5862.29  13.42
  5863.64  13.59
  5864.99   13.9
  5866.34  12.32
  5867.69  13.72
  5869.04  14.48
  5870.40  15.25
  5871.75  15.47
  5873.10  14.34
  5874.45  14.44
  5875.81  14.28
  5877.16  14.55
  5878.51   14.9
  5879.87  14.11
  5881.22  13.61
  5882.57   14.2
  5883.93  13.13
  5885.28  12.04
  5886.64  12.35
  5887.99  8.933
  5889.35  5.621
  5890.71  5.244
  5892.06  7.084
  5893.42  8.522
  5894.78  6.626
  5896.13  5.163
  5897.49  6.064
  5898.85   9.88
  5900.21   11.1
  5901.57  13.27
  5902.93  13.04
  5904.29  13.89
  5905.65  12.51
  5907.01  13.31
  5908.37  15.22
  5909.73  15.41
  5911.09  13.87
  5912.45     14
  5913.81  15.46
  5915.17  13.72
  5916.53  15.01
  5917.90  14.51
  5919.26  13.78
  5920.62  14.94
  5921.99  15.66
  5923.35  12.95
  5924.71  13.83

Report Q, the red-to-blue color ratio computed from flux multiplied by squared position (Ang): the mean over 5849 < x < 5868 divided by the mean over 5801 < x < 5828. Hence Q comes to 1.0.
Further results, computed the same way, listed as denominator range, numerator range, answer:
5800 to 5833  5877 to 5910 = 0.77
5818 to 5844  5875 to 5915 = 0.79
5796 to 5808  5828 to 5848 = 1.05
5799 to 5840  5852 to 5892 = 0.90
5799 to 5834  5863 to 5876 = 0.98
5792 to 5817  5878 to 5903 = 0.72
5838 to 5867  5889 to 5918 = 0.81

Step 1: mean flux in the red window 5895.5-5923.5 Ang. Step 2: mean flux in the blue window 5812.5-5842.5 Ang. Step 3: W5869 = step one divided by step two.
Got 0.87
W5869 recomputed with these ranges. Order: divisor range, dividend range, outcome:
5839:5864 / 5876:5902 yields 0.73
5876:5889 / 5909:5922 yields 1.13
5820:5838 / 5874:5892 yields 0.78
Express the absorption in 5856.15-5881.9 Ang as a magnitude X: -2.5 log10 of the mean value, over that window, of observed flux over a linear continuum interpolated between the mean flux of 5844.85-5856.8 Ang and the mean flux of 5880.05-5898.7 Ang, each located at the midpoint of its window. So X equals -0.17 mag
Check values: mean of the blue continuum 14.5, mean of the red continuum 9.28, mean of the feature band 13.9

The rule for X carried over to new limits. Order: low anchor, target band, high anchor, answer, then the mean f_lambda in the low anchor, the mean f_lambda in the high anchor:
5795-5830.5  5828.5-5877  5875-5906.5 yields -0.14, 14.6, 10.9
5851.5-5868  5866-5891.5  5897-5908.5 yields 0.02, 13.7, 12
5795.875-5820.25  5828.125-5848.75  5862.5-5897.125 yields -0.12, 14.4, 11.9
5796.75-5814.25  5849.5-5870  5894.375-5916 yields -0.06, 14.5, 12.1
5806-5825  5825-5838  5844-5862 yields -0.07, 14.6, 14.1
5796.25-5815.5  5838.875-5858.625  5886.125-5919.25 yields -0.10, 14.5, 11.3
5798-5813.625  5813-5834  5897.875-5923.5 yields -0.04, 14.5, 13.7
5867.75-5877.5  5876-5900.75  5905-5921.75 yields 0.38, 14.6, 14.4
